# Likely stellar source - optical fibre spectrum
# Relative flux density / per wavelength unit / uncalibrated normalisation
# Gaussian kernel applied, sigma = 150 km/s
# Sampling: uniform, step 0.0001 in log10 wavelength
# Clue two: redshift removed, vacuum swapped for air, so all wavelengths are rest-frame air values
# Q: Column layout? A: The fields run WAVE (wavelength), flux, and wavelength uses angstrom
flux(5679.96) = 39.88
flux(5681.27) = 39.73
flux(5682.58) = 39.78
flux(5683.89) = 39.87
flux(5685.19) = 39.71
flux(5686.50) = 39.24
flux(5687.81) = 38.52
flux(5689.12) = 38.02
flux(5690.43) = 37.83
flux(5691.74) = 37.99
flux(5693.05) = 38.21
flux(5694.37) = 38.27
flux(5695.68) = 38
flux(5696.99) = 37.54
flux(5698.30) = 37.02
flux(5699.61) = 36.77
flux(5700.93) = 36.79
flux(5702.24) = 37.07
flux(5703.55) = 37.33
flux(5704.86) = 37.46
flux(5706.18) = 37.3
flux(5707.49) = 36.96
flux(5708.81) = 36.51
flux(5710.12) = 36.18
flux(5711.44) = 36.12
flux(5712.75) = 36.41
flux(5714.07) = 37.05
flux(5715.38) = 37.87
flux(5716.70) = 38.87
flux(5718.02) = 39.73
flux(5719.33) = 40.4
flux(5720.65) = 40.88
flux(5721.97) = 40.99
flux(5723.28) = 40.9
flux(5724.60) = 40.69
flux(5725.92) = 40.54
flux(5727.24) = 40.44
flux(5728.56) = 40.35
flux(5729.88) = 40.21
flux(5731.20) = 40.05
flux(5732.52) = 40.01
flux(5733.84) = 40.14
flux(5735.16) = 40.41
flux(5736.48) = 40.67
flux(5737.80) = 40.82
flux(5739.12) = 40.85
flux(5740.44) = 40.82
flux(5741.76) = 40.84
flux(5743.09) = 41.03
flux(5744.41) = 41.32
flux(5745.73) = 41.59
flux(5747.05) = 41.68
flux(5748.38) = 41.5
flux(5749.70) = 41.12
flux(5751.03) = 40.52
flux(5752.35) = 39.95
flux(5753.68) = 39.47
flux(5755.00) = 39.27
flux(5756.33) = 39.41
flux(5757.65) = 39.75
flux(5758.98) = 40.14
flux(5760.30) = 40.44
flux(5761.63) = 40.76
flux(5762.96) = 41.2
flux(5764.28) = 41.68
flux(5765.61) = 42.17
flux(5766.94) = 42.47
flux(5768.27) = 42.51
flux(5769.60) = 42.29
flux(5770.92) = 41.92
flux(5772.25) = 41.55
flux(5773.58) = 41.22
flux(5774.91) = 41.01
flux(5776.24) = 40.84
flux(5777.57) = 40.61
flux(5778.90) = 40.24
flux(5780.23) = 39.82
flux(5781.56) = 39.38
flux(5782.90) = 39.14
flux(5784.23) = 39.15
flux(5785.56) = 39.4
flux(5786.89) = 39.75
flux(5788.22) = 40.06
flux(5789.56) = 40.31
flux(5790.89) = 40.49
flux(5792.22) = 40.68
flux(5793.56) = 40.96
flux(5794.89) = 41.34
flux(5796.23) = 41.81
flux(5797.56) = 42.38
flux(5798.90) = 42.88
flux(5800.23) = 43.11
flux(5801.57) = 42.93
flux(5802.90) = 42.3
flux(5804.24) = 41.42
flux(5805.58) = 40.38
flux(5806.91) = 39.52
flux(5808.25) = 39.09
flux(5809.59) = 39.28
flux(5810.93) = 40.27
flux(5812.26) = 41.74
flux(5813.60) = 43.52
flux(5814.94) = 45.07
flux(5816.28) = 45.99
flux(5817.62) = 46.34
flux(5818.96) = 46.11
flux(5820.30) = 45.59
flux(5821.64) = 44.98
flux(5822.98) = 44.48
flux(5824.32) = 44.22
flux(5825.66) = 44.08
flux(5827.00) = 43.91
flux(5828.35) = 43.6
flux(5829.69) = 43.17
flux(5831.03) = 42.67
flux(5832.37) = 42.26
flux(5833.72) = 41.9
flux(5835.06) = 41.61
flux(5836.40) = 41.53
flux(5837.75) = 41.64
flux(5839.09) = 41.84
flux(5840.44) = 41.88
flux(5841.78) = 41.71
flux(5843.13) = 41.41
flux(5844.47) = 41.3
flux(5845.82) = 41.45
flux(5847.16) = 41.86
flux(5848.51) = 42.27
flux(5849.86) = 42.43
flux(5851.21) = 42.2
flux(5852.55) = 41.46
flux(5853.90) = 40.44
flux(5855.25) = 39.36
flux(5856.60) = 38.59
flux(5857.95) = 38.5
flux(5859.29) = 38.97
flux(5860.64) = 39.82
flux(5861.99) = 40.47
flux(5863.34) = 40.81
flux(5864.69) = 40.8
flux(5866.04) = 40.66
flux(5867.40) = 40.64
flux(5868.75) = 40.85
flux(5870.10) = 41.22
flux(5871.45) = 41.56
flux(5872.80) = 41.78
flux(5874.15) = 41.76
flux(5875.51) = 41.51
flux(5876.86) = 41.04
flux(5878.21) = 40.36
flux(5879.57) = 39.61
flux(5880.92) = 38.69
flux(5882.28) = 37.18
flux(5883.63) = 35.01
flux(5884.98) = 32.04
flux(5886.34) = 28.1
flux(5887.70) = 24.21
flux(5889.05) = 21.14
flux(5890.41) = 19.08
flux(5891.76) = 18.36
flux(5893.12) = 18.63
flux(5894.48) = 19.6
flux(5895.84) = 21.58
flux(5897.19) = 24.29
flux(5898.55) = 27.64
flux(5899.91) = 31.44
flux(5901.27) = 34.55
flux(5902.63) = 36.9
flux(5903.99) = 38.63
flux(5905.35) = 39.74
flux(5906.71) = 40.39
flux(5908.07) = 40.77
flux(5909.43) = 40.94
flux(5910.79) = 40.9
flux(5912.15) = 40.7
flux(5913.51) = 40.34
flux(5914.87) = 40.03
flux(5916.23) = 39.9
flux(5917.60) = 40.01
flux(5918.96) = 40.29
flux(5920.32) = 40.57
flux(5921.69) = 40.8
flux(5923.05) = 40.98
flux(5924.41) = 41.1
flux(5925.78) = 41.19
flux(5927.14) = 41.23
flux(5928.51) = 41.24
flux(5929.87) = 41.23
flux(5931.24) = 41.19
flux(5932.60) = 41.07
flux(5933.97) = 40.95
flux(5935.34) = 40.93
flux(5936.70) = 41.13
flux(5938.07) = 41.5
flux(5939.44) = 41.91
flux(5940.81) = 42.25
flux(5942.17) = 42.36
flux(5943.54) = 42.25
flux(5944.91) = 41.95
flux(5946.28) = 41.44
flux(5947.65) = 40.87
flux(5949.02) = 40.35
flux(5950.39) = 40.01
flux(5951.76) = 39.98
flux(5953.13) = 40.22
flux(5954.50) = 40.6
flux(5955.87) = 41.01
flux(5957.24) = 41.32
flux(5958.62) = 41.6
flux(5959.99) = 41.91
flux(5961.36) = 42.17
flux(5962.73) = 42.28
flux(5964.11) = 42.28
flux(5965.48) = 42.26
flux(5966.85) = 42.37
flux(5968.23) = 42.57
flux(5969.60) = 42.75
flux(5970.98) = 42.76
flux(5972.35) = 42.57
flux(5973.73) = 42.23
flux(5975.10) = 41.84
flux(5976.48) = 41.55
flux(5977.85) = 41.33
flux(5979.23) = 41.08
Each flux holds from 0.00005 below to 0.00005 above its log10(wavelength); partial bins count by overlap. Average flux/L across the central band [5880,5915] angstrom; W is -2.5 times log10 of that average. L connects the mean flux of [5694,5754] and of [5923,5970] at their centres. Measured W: 0.272 mag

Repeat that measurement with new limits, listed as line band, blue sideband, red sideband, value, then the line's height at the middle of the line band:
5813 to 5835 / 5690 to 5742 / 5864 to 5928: -0.19 mag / 37.1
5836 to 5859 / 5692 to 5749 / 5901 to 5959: -0.03 mag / 40.1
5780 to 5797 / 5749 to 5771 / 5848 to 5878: 0.02 mag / 40.8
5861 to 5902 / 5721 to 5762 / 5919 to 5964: 0.22 mag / 41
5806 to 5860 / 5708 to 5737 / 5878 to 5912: -0.22 mag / 34.4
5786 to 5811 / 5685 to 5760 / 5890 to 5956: -0.06 mag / 38.7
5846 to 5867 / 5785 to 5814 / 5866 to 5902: -0.15 mag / 35.3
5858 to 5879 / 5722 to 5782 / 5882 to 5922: -0.17 mag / 34.8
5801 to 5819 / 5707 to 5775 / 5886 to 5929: -0.12 mag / 37.8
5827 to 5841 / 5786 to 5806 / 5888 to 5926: -0.09 mag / 38.9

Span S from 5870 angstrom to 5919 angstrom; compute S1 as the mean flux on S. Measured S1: 34.4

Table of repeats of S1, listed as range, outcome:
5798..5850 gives 42.6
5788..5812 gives 41.1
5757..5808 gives 41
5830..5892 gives 38.7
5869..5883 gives 40.5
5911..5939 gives 40.8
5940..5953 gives 41.2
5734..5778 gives 41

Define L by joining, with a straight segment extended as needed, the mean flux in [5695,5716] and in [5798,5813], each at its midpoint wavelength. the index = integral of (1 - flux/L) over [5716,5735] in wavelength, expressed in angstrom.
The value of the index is -1.2 angstrom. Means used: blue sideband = 37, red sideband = 41.2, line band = 40.3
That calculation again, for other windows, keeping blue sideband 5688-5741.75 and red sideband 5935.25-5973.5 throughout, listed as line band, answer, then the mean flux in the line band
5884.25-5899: 6.4 angstrom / 23.1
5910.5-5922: 0.2 angstrom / 40.4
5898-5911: 1.2 angstrom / 37.1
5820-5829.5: -1.0 angstrom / 44.3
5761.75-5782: -0.9 angstrom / 41.3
